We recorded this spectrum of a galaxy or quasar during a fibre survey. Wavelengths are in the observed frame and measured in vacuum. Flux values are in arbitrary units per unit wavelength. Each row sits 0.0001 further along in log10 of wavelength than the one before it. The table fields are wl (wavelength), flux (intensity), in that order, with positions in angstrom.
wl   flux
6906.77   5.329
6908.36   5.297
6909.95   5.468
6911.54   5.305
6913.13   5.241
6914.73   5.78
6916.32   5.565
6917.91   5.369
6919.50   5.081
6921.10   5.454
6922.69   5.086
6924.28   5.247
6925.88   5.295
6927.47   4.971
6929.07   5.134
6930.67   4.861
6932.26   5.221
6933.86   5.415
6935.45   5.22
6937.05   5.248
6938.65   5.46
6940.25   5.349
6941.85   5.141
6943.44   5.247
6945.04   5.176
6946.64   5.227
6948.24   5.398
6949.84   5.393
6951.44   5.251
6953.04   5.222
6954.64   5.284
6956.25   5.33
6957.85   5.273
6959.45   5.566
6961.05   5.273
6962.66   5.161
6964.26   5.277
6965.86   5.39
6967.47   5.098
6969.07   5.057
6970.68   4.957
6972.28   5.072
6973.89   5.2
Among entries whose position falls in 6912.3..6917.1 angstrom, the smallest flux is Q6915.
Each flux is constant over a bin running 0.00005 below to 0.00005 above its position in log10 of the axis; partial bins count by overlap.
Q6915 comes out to 5.241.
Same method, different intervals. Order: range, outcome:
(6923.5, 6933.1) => 4.861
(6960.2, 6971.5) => 4.957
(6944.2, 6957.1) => 5.176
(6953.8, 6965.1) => 5.161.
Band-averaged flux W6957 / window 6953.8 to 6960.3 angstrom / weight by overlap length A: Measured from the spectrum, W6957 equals 5.36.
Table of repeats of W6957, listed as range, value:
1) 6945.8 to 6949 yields 5.31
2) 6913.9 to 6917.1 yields 5.66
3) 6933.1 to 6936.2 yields 5.33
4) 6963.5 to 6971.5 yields 5.16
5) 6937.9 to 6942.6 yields 5.31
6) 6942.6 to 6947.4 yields 5.22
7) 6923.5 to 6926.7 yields 5.27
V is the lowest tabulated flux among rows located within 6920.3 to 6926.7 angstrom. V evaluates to 5.086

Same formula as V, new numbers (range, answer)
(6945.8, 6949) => 5.227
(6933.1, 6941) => 5.22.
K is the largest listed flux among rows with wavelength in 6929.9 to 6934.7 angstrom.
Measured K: 5.415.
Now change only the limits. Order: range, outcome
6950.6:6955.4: 5.284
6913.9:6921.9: 5.78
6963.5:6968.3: 5.39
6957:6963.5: 5.566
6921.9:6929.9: 5.295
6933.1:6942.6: 5.46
